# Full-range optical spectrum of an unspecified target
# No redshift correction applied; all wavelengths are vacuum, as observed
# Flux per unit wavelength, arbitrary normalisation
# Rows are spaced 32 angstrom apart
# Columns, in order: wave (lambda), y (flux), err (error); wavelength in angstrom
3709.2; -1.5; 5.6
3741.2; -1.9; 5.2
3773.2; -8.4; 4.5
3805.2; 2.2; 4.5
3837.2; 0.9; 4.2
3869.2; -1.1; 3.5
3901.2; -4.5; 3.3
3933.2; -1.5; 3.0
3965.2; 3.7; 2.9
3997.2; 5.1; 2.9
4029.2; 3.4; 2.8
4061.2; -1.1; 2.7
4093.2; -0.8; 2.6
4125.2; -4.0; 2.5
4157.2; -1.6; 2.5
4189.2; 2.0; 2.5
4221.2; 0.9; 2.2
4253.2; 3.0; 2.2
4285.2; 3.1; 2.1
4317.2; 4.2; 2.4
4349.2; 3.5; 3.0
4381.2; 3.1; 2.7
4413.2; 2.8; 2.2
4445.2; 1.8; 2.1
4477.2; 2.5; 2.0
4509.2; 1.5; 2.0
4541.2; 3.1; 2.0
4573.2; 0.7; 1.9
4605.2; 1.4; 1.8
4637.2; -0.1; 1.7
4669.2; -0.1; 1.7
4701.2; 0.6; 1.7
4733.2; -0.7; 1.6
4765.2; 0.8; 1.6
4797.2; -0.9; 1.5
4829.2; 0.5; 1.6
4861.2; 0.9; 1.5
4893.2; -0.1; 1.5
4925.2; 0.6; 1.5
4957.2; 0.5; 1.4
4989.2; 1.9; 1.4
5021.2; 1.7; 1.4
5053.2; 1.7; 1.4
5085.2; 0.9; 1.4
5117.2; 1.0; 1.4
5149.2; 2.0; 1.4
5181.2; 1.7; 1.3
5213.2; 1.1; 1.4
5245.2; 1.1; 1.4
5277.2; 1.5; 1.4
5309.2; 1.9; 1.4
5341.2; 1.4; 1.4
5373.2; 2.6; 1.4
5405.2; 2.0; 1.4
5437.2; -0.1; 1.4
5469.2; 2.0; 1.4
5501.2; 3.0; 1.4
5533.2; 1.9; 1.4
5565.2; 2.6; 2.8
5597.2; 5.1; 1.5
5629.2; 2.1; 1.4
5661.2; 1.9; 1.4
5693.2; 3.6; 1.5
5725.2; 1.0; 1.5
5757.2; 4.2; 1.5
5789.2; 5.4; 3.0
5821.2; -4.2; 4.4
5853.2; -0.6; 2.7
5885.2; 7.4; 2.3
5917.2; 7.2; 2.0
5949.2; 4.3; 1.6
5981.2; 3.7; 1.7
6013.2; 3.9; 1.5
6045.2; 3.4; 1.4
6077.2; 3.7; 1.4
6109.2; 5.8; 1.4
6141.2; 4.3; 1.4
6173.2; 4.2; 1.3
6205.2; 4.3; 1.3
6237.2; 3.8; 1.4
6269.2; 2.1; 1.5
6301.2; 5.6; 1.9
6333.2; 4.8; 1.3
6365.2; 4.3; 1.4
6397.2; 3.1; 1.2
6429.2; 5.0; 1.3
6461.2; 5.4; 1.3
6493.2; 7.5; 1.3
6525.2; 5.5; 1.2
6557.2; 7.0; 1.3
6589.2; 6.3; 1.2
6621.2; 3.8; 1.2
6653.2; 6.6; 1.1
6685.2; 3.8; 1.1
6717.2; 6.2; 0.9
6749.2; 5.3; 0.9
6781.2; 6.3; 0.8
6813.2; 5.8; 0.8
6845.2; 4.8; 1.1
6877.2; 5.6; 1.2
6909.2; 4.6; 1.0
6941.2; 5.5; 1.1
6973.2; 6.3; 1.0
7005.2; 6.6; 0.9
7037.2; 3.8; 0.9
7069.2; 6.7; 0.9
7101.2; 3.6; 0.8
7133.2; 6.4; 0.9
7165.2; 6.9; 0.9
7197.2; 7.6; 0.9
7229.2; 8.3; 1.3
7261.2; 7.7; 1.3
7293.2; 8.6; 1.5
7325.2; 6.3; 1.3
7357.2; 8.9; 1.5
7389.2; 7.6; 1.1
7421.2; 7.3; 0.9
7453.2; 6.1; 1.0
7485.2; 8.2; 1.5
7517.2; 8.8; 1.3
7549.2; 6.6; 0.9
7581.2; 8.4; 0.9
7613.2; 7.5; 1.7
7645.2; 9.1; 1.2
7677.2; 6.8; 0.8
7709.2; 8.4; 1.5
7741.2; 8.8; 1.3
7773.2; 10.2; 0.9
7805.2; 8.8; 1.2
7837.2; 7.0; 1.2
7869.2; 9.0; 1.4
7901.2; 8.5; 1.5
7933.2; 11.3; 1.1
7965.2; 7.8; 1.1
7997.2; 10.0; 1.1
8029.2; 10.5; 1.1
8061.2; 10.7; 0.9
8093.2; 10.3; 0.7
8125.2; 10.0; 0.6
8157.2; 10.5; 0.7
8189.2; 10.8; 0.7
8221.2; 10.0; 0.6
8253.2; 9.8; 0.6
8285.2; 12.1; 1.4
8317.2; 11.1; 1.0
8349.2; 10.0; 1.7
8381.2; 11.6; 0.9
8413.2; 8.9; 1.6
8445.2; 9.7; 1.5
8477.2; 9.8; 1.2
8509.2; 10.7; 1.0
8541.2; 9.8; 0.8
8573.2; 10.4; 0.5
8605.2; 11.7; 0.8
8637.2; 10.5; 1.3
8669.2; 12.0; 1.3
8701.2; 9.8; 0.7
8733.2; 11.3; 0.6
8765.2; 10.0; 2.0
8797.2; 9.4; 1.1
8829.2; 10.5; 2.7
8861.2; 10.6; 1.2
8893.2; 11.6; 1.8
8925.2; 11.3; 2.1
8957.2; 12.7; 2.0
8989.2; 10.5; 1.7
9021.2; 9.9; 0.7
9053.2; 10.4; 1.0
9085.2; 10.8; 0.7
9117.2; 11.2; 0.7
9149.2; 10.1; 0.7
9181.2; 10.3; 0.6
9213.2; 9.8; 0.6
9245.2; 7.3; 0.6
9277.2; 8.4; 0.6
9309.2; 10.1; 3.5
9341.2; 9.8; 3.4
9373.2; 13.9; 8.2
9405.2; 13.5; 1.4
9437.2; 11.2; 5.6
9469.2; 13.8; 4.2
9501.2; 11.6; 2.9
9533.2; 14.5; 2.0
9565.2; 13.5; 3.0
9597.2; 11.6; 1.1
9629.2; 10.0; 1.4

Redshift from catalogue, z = 0.789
